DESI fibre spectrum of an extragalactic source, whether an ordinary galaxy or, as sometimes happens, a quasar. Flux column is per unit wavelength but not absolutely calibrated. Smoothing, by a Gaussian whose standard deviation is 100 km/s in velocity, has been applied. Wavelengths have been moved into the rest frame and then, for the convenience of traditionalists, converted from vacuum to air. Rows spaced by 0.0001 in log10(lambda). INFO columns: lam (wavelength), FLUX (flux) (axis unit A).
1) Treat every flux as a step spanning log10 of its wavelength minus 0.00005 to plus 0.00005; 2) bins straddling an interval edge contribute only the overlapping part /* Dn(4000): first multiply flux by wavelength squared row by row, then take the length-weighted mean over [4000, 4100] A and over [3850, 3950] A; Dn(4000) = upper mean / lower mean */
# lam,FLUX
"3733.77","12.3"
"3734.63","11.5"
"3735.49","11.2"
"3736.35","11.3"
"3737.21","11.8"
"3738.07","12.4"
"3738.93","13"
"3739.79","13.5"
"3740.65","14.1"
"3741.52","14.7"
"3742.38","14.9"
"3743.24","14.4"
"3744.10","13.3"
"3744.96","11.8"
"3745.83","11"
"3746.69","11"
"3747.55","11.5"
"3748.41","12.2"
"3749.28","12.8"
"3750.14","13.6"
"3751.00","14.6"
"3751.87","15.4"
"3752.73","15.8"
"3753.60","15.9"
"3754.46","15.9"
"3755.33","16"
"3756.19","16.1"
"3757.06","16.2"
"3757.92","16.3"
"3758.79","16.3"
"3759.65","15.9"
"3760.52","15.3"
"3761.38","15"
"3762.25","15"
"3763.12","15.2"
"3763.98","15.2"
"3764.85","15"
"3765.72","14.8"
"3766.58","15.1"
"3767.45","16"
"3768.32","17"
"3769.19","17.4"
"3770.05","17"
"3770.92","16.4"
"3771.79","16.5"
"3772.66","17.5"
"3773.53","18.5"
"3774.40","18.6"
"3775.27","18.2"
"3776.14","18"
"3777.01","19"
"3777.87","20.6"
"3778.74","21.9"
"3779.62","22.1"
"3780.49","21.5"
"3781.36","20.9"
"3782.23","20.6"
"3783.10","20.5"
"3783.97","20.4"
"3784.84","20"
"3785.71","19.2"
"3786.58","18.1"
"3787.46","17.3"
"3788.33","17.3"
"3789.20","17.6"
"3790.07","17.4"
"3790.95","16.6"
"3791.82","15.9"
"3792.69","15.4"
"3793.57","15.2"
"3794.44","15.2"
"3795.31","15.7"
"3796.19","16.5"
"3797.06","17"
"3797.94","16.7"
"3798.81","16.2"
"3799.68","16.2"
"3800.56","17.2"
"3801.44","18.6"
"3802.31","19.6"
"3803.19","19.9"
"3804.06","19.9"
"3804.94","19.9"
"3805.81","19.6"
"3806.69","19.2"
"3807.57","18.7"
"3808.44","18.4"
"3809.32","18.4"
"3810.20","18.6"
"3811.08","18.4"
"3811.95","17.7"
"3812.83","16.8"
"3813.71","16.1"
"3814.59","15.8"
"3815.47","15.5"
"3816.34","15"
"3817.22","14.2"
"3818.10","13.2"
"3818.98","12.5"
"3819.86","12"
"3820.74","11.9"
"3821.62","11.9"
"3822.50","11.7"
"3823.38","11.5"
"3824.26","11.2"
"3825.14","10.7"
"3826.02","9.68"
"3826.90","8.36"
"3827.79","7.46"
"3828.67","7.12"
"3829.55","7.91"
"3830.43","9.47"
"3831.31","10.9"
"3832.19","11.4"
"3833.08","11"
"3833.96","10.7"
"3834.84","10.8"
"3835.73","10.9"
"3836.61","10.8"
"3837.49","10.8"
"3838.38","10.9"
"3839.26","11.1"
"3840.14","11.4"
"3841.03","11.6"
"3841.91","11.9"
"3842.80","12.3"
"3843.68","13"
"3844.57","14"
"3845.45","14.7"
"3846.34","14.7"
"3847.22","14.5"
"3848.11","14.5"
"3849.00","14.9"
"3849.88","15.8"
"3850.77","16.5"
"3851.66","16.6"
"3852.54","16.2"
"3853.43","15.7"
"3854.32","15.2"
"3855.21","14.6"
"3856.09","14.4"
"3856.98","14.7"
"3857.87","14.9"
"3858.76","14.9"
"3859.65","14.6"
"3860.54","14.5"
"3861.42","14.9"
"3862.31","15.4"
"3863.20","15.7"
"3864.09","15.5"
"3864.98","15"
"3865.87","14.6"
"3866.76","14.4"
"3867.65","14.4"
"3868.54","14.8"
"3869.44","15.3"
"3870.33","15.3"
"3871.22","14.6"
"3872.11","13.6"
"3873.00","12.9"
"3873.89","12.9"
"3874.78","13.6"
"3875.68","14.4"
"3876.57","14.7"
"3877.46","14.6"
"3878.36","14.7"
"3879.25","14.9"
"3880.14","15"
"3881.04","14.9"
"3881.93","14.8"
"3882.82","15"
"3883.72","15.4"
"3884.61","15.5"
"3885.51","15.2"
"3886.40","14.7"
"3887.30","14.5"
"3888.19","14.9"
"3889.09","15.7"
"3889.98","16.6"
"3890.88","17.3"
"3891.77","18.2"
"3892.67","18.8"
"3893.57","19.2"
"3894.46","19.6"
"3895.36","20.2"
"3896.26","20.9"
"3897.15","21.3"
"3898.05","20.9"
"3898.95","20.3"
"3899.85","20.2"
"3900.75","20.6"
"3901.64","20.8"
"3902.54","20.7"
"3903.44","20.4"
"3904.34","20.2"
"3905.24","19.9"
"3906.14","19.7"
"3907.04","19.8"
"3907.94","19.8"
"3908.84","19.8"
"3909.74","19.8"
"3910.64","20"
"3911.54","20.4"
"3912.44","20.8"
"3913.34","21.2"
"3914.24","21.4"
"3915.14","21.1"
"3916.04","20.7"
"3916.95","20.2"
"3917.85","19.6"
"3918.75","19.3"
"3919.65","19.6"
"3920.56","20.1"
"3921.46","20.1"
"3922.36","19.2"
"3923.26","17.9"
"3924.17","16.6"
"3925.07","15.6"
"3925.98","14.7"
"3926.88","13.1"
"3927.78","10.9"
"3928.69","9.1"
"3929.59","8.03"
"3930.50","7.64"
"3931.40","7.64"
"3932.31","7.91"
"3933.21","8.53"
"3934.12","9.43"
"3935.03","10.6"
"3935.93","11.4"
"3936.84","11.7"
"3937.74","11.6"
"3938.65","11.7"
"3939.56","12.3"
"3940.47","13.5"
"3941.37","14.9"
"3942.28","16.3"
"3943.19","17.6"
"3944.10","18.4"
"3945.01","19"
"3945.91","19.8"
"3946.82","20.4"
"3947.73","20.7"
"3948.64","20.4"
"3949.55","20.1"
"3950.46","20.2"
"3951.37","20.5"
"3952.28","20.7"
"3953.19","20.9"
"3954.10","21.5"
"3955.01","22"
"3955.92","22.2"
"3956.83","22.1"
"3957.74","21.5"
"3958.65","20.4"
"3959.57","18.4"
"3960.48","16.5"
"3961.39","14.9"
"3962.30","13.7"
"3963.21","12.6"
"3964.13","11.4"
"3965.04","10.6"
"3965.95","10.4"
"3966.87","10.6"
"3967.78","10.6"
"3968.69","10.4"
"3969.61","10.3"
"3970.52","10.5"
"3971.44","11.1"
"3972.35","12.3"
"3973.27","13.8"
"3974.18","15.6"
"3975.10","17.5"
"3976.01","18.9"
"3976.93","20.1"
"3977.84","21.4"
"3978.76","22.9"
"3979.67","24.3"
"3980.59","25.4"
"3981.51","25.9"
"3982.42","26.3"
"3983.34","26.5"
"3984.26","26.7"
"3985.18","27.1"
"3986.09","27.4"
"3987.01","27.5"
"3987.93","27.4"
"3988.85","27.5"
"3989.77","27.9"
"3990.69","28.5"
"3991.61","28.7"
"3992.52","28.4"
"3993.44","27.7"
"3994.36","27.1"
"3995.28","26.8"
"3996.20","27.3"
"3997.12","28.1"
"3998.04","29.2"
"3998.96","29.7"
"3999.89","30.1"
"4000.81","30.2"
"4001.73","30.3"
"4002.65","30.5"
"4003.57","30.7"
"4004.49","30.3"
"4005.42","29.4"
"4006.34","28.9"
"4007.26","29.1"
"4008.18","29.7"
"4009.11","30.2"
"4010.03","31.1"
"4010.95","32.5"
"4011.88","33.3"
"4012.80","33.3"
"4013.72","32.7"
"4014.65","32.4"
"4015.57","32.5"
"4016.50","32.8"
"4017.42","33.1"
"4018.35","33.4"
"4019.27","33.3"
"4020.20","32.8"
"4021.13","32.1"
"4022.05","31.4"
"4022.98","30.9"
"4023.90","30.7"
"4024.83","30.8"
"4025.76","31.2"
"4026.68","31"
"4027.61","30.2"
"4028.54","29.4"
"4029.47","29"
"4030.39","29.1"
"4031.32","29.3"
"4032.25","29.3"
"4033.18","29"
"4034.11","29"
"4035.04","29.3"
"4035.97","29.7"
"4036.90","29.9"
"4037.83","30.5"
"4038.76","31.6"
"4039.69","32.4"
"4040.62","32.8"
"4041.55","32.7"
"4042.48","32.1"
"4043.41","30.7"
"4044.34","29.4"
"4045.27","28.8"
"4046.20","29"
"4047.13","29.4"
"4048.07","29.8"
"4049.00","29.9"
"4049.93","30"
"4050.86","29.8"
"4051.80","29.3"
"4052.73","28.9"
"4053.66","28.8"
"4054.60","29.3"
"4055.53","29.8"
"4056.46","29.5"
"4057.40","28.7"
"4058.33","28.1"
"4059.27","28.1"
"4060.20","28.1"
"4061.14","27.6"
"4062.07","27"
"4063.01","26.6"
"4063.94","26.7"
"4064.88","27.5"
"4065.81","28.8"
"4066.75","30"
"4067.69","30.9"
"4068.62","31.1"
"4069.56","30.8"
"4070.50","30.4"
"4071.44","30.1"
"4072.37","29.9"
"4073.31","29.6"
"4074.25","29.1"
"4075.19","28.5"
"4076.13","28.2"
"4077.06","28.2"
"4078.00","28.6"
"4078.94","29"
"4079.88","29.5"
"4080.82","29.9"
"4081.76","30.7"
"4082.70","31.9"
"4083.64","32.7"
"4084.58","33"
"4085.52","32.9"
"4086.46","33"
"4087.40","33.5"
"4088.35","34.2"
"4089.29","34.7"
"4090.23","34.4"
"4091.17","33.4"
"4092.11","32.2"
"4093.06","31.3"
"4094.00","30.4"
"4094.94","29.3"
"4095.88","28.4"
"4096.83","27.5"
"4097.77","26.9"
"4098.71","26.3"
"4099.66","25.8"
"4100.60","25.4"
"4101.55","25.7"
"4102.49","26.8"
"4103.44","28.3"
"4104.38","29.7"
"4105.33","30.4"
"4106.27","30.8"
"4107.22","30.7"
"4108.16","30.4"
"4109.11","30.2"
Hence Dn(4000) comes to 2.00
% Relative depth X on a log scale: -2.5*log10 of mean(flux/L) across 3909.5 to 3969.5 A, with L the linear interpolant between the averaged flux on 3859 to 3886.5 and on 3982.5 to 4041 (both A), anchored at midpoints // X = 0.320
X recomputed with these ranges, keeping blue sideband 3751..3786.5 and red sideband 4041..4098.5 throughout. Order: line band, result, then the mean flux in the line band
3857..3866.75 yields 0.38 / 15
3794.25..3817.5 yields 0.09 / 17.5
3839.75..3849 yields 0.47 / 13.3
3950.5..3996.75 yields 0.26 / 20.4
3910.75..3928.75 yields 0.28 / 18.3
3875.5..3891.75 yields 0.41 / 15.3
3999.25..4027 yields -0.14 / 31.3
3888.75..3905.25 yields 0.16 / 19.6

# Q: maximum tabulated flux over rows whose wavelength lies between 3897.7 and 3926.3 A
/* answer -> 21.4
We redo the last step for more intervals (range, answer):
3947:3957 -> 22.2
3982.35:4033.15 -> 33.4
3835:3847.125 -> 14.7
